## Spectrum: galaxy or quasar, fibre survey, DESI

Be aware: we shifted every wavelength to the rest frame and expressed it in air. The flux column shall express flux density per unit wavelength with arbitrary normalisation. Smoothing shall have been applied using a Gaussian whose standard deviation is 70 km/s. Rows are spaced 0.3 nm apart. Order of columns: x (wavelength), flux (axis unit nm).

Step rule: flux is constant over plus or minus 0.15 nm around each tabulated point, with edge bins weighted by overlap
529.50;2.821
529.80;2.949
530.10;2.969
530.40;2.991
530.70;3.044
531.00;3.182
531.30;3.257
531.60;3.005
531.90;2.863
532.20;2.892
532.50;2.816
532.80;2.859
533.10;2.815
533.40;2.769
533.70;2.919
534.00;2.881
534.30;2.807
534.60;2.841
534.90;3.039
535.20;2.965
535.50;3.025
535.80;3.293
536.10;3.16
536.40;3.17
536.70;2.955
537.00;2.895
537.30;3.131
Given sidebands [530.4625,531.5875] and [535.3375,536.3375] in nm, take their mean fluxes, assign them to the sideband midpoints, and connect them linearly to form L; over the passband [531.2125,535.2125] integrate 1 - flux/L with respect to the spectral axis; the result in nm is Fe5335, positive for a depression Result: 0.31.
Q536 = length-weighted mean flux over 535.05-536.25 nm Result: 3.11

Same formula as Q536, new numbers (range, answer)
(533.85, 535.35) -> 2.91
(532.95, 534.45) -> 2.84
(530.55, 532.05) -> 3.07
